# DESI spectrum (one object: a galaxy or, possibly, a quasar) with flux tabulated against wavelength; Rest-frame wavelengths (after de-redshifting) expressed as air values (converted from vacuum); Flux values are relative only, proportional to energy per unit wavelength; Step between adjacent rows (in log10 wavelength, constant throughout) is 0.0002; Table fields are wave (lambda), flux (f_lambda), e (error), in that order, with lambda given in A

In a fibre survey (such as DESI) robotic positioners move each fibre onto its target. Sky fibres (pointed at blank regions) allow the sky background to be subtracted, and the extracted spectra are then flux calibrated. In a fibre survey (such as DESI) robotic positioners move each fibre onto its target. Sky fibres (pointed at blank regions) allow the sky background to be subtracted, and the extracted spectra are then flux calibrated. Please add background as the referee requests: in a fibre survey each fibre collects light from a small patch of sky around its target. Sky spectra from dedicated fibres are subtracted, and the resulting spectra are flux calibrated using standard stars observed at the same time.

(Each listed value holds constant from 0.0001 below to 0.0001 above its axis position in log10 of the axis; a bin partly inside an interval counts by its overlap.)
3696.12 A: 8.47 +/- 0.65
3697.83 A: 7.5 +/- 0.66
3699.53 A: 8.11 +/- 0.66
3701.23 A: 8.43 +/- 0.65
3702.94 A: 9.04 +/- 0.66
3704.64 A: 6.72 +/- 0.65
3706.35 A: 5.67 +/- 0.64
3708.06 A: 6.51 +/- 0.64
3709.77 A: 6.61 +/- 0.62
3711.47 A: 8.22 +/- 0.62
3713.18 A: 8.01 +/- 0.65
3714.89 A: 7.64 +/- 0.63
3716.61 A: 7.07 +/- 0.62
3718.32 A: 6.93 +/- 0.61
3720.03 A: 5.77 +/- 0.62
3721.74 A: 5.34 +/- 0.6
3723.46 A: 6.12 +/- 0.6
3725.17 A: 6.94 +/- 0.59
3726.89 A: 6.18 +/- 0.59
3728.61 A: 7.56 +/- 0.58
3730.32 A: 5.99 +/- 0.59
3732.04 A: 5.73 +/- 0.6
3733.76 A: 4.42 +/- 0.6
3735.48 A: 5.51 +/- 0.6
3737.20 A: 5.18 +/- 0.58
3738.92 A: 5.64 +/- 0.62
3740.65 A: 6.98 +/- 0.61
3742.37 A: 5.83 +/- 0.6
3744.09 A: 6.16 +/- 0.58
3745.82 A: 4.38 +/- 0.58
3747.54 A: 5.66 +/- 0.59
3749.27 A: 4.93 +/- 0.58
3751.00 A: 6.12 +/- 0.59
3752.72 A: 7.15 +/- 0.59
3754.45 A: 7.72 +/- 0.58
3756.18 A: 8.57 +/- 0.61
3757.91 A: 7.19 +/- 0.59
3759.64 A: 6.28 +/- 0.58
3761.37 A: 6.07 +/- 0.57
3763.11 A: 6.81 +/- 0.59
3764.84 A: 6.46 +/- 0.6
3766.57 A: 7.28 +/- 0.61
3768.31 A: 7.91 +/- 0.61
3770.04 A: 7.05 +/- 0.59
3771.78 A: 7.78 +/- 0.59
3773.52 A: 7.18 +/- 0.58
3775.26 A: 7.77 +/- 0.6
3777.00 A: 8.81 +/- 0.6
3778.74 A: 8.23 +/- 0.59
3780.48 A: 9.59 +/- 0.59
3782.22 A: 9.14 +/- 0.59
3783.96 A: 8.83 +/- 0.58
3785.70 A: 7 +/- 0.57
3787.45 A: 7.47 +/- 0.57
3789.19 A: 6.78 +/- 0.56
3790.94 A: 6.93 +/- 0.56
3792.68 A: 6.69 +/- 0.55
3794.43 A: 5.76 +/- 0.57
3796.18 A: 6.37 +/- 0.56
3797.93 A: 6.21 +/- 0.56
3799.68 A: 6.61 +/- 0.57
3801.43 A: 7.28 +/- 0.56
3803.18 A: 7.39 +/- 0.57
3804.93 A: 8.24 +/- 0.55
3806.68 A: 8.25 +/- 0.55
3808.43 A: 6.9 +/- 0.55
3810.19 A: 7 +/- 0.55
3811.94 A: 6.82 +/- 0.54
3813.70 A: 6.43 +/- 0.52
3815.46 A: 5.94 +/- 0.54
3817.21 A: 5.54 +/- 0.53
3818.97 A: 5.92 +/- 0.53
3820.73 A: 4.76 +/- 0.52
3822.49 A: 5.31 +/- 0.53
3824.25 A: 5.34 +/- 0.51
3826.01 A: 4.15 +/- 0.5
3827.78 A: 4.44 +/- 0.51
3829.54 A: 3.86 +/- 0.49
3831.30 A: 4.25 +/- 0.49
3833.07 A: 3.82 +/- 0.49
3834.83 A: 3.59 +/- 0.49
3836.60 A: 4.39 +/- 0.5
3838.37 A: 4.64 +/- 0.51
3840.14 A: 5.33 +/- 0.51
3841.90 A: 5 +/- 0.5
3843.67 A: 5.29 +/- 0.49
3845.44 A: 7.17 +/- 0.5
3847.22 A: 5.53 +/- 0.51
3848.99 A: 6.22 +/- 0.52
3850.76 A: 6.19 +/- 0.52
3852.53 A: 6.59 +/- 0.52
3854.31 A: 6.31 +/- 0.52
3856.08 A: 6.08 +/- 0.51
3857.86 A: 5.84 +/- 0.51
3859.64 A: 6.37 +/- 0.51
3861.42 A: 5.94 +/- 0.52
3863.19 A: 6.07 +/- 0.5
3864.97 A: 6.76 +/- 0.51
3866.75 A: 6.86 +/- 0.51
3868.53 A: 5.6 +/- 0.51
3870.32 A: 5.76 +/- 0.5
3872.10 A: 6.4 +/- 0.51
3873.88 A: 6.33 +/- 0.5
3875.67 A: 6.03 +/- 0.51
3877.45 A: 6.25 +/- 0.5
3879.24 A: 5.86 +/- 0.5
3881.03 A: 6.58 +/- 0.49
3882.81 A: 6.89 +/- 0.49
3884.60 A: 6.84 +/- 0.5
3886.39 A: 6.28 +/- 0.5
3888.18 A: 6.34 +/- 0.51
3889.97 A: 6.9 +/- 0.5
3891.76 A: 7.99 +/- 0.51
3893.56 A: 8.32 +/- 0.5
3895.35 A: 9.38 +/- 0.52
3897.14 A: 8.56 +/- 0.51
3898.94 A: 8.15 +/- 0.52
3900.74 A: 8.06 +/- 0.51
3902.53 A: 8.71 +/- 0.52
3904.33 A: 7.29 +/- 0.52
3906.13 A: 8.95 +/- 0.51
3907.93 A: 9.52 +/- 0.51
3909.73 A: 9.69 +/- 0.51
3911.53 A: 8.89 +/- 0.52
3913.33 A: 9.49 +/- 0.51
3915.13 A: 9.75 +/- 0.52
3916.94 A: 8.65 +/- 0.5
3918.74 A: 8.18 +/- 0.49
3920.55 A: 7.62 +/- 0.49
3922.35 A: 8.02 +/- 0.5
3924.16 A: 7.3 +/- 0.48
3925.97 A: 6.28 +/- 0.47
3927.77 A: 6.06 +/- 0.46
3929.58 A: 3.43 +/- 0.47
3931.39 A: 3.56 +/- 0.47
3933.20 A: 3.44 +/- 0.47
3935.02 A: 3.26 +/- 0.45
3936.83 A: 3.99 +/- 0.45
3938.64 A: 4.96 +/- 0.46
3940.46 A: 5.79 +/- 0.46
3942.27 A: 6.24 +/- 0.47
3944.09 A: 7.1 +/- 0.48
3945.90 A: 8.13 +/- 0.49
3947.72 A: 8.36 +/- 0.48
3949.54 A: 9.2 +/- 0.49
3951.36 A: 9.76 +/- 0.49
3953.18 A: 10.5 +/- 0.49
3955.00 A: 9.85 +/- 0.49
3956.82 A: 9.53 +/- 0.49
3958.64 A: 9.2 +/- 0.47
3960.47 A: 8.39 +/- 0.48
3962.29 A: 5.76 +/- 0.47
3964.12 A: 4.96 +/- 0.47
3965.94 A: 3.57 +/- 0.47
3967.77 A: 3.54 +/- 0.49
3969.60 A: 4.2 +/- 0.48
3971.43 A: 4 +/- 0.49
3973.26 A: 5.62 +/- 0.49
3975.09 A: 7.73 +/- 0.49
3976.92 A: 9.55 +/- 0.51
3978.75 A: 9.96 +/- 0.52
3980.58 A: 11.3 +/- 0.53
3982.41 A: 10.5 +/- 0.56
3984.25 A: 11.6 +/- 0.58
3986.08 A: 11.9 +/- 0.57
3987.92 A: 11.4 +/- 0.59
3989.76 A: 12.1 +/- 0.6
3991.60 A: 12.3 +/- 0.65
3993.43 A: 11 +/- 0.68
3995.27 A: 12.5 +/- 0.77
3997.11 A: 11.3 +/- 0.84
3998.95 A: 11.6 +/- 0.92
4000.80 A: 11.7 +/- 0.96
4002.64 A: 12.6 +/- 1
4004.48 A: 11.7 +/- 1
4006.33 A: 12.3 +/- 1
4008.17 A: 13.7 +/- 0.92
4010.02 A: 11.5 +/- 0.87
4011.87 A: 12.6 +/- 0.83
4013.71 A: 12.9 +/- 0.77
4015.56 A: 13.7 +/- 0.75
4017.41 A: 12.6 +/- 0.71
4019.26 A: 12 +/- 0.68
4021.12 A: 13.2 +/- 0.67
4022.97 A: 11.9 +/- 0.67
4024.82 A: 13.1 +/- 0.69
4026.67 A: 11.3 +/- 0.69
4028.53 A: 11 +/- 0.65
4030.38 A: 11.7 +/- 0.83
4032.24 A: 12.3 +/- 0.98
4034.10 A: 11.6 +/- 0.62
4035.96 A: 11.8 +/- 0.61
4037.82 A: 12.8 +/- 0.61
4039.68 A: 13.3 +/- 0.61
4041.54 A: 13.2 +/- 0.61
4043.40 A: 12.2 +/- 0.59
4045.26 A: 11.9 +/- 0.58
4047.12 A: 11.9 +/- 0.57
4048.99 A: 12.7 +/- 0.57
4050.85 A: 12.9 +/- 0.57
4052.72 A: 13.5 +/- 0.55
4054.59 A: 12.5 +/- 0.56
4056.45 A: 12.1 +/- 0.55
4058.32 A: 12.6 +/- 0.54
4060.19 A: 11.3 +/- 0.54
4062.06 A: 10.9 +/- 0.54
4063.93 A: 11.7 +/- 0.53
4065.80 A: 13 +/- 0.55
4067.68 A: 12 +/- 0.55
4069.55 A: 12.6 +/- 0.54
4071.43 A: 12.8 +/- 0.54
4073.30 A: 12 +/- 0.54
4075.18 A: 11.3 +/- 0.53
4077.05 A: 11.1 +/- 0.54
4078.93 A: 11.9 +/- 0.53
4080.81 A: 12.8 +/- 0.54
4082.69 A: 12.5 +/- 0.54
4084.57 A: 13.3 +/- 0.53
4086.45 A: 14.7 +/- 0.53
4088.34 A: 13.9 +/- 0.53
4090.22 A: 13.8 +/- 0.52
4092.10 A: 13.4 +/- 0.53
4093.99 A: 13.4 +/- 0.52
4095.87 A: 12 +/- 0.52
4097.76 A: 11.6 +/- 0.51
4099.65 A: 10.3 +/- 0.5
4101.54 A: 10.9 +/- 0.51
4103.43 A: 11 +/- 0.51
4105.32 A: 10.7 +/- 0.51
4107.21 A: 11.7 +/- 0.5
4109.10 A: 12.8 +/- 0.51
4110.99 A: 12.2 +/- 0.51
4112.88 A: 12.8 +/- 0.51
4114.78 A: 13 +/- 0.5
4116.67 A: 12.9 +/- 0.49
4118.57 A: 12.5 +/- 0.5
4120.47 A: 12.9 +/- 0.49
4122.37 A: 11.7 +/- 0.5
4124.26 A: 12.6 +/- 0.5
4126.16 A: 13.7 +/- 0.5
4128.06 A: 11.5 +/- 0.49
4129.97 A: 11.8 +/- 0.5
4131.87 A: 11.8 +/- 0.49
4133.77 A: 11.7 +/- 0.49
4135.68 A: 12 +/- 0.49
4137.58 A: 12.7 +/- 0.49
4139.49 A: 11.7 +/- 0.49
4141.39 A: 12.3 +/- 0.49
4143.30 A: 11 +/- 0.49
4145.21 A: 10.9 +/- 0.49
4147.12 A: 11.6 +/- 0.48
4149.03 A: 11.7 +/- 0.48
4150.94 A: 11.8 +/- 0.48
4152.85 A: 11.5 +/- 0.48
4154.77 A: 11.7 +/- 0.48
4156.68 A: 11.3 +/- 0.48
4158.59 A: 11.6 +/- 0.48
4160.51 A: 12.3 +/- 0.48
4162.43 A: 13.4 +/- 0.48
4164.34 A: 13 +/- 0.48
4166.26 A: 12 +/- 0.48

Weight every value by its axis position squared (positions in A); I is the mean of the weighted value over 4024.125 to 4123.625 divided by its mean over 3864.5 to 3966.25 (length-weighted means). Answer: 1.85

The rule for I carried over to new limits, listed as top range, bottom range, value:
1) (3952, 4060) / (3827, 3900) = 1.91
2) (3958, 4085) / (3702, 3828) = 1.91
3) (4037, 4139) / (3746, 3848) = 2.22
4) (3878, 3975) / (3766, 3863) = 1.18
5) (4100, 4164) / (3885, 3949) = 1.85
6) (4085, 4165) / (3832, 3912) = 2.08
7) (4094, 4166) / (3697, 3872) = 2.22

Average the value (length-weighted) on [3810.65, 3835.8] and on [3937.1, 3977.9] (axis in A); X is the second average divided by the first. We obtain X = 1.40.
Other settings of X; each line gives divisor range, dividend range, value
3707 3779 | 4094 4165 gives 1.80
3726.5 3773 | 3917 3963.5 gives 1.09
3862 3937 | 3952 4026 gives 1.46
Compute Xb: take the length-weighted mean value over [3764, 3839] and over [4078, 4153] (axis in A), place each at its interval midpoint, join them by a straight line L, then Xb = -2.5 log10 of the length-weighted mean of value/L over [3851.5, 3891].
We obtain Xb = 0.226 mag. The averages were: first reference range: 6.51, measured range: 6.32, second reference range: 12.2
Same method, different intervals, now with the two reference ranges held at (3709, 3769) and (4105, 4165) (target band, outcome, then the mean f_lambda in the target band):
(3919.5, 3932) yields 0.431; 6.12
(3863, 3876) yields 0.312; 6.24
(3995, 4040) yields -0.175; 12.2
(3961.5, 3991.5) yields 0.215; 8.11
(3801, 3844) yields 0.337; 5.58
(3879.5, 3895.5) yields 0.202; 7.13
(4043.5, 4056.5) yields -0.151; 12.5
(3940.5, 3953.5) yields 0.152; 8.2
